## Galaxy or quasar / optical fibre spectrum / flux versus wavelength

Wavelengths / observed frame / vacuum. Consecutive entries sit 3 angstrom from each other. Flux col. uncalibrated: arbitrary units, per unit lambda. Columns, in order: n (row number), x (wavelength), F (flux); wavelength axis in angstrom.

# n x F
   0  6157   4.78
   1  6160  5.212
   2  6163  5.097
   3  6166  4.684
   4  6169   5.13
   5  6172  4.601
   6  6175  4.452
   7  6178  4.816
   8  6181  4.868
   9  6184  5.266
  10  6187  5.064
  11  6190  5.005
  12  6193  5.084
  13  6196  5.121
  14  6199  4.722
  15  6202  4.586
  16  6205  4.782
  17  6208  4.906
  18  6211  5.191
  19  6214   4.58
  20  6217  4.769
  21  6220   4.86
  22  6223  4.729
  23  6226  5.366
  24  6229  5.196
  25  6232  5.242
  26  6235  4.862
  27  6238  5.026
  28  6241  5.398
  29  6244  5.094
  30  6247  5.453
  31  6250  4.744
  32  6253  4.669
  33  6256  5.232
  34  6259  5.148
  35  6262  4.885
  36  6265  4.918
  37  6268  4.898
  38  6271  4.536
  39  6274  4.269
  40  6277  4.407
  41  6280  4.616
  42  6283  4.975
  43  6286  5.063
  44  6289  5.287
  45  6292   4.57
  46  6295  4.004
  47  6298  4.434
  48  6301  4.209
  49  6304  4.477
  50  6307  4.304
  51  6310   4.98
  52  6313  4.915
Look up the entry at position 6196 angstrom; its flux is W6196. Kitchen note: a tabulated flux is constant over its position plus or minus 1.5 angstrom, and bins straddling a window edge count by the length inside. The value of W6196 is 5.121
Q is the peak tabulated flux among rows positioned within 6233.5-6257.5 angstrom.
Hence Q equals 5.453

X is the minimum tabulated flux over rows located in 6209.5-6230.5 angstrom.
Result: 4.58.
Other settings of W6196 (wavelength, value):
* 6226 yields 5.366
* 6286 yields 5.063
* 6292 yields 4.57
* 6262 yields 4.885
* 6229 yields 5.196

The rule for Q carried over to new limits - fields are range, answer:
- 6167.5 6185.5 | 5.266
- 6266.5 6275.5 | 4.898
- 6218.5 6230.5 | 5.366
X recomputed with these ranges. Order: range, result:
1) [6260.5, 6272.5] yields 4.536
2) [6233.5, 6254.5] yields 4.669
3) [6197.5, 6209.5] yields 4.586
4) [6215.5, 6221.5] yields 4.769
